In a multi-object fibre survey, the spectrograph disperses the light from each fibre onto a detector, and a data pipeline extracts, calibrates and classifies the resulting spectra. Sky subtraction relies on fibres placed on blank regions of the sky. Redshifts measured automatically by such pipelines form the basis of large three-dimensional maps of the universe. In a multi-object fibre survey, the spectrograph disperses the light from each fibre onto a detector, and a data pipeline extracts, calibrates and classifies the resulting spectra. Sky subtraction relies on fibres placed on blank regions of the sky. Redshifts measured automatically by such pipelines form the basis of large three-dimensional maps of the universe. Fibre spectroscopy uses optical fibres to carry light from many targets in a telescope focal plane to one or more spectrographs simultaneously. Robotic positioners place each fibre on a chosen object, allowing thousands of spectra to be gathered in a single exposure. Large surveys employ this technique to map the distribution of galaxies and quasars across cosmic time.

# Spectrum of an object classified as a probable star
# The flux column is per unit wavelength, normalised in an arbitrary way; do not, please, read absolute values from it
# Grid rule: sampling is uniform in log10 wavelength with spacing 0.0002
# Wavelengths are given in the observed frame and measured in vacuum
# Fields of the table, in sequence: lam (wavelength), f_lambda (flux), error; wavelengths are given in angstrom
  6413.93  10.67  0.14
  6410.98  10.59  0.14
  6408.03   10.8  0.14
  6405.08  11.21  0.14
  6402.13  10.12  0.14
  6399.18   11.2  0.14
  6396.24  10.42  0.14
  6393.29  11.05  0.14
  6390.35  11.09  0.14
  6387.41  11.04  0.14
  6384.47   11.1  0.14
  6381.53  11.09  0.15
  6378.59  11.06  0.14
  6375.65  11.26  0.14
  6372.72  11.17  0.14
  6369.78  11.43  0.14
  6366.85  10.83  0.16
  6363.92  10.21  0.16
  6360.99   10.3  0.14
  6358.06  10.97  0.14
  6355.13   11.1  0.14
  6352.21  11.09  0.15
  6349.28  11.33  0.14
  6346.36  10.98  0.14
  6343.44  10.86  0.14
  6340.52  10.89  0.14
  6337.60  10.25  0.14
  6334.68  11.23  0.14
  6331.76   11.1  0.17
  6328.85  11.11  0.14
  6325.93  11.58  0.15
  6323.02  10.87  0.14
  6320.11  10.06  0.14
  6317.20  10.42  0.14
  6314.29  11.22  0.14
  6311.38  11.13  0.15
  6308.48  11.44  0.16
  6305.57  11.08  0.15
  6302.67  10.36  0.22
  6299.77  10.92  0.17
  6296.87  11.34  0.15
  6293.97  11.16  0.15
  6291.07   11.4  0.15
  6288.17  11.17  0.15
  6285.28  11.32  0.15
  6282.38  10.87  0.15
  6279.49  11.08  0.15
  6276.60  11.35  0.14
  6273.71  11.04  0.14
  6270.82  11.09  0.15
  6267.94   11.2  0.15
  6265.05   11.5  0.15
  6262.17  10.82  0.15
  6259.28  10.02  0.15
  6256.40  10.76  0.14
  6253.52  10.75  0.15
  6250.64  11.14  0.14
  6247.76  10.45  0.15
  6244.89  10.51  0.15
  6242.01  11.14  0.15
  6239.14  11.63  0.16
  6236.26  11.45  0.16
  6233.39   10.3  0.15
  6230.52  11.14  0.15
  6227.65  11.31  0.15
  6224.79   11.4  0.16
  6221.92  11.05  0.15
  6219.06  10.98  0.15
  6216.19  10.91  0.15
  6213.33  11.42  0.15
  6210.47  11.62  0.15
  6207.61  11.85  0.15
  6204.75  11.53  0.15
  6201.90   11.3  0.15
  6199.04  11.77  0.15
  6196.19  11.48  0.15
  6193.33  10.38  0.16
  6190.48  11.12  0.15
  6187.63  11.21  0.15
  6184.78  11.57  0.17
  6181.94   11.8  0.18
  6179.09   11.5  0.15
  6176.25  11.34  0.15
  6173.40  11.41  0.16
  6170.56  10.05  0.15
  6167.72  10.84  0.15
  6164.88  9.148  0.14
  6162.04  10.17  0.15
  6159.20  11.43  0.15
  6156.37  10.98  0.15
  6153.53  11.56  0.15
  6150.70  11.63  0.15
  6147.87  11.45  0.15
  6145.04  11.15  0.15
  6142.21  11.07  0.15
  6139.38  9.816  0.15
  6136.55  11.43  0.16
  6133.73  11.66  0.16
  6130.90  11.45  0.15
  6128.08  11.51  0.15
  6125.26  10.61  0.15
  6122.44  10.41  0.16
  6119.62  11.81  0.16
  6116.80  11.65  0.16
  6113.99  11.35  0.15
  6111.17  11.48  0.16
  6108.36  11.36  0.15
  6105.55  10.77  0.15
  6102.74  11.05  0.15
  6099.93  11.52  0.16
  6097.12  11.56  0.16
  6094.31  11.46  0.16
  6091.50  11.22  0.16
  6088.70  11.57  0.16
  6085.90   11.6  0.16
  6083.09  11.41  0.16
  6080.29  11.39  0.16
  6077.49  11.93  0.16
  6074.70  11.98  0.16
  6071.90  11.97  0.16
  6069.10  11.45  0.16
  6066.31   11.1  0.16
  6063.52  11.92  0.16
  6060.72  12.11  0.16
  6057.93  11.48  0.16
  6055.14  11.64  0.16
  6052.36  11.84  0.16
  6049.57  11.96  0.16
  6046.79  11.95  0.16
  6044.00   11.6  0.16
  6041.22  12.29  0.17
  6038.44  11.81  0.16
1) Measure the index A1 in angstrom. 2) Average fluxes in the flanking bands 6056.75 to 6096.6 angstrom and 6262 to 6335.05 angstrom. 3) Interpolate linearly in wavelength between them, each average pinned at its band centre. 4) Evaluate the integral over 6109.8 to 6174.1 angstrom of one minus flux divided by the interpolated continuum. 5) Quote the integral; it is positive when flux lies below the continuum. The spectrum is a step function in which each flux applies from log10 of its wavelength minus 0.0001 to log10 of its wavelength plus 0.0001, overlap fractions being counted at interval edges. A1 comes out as 2.3 angstrom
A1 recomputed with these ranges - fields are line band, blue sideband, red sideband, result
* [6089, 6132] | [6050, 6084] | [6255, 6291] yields 1.0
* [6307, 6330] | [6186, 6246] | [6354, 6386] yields 0.1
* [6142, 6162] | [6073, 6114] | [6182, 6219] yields 0.2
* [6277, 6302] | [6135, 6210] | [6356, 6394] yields -0.2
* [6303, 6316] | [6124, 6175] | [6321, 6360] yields -0.2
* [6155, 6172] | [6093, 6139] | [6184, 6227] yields 1.3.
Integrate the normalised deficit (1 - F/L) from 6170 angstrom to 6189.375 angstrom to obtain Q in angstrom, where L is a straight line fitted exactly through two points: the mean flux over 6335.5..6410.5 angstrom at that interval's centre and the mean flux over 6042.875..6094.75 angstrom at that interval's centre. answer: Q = 0.1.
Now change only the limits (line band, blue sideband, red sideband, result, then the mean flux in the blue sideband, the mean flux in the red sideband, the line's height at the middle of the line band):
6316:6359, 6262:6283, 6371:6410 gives 0.49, 11.2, 11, 11.1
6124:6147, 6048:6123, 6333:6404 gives 0.66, 11.5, 10.9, 11.4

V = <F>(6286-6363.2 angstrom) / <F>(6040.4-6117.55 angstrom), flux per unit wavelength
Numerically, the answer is 0.95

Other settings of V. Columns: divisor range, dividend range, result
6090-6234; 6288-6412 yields 0.98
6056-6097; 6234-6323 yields 0.95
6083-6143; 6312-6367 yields 0.97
